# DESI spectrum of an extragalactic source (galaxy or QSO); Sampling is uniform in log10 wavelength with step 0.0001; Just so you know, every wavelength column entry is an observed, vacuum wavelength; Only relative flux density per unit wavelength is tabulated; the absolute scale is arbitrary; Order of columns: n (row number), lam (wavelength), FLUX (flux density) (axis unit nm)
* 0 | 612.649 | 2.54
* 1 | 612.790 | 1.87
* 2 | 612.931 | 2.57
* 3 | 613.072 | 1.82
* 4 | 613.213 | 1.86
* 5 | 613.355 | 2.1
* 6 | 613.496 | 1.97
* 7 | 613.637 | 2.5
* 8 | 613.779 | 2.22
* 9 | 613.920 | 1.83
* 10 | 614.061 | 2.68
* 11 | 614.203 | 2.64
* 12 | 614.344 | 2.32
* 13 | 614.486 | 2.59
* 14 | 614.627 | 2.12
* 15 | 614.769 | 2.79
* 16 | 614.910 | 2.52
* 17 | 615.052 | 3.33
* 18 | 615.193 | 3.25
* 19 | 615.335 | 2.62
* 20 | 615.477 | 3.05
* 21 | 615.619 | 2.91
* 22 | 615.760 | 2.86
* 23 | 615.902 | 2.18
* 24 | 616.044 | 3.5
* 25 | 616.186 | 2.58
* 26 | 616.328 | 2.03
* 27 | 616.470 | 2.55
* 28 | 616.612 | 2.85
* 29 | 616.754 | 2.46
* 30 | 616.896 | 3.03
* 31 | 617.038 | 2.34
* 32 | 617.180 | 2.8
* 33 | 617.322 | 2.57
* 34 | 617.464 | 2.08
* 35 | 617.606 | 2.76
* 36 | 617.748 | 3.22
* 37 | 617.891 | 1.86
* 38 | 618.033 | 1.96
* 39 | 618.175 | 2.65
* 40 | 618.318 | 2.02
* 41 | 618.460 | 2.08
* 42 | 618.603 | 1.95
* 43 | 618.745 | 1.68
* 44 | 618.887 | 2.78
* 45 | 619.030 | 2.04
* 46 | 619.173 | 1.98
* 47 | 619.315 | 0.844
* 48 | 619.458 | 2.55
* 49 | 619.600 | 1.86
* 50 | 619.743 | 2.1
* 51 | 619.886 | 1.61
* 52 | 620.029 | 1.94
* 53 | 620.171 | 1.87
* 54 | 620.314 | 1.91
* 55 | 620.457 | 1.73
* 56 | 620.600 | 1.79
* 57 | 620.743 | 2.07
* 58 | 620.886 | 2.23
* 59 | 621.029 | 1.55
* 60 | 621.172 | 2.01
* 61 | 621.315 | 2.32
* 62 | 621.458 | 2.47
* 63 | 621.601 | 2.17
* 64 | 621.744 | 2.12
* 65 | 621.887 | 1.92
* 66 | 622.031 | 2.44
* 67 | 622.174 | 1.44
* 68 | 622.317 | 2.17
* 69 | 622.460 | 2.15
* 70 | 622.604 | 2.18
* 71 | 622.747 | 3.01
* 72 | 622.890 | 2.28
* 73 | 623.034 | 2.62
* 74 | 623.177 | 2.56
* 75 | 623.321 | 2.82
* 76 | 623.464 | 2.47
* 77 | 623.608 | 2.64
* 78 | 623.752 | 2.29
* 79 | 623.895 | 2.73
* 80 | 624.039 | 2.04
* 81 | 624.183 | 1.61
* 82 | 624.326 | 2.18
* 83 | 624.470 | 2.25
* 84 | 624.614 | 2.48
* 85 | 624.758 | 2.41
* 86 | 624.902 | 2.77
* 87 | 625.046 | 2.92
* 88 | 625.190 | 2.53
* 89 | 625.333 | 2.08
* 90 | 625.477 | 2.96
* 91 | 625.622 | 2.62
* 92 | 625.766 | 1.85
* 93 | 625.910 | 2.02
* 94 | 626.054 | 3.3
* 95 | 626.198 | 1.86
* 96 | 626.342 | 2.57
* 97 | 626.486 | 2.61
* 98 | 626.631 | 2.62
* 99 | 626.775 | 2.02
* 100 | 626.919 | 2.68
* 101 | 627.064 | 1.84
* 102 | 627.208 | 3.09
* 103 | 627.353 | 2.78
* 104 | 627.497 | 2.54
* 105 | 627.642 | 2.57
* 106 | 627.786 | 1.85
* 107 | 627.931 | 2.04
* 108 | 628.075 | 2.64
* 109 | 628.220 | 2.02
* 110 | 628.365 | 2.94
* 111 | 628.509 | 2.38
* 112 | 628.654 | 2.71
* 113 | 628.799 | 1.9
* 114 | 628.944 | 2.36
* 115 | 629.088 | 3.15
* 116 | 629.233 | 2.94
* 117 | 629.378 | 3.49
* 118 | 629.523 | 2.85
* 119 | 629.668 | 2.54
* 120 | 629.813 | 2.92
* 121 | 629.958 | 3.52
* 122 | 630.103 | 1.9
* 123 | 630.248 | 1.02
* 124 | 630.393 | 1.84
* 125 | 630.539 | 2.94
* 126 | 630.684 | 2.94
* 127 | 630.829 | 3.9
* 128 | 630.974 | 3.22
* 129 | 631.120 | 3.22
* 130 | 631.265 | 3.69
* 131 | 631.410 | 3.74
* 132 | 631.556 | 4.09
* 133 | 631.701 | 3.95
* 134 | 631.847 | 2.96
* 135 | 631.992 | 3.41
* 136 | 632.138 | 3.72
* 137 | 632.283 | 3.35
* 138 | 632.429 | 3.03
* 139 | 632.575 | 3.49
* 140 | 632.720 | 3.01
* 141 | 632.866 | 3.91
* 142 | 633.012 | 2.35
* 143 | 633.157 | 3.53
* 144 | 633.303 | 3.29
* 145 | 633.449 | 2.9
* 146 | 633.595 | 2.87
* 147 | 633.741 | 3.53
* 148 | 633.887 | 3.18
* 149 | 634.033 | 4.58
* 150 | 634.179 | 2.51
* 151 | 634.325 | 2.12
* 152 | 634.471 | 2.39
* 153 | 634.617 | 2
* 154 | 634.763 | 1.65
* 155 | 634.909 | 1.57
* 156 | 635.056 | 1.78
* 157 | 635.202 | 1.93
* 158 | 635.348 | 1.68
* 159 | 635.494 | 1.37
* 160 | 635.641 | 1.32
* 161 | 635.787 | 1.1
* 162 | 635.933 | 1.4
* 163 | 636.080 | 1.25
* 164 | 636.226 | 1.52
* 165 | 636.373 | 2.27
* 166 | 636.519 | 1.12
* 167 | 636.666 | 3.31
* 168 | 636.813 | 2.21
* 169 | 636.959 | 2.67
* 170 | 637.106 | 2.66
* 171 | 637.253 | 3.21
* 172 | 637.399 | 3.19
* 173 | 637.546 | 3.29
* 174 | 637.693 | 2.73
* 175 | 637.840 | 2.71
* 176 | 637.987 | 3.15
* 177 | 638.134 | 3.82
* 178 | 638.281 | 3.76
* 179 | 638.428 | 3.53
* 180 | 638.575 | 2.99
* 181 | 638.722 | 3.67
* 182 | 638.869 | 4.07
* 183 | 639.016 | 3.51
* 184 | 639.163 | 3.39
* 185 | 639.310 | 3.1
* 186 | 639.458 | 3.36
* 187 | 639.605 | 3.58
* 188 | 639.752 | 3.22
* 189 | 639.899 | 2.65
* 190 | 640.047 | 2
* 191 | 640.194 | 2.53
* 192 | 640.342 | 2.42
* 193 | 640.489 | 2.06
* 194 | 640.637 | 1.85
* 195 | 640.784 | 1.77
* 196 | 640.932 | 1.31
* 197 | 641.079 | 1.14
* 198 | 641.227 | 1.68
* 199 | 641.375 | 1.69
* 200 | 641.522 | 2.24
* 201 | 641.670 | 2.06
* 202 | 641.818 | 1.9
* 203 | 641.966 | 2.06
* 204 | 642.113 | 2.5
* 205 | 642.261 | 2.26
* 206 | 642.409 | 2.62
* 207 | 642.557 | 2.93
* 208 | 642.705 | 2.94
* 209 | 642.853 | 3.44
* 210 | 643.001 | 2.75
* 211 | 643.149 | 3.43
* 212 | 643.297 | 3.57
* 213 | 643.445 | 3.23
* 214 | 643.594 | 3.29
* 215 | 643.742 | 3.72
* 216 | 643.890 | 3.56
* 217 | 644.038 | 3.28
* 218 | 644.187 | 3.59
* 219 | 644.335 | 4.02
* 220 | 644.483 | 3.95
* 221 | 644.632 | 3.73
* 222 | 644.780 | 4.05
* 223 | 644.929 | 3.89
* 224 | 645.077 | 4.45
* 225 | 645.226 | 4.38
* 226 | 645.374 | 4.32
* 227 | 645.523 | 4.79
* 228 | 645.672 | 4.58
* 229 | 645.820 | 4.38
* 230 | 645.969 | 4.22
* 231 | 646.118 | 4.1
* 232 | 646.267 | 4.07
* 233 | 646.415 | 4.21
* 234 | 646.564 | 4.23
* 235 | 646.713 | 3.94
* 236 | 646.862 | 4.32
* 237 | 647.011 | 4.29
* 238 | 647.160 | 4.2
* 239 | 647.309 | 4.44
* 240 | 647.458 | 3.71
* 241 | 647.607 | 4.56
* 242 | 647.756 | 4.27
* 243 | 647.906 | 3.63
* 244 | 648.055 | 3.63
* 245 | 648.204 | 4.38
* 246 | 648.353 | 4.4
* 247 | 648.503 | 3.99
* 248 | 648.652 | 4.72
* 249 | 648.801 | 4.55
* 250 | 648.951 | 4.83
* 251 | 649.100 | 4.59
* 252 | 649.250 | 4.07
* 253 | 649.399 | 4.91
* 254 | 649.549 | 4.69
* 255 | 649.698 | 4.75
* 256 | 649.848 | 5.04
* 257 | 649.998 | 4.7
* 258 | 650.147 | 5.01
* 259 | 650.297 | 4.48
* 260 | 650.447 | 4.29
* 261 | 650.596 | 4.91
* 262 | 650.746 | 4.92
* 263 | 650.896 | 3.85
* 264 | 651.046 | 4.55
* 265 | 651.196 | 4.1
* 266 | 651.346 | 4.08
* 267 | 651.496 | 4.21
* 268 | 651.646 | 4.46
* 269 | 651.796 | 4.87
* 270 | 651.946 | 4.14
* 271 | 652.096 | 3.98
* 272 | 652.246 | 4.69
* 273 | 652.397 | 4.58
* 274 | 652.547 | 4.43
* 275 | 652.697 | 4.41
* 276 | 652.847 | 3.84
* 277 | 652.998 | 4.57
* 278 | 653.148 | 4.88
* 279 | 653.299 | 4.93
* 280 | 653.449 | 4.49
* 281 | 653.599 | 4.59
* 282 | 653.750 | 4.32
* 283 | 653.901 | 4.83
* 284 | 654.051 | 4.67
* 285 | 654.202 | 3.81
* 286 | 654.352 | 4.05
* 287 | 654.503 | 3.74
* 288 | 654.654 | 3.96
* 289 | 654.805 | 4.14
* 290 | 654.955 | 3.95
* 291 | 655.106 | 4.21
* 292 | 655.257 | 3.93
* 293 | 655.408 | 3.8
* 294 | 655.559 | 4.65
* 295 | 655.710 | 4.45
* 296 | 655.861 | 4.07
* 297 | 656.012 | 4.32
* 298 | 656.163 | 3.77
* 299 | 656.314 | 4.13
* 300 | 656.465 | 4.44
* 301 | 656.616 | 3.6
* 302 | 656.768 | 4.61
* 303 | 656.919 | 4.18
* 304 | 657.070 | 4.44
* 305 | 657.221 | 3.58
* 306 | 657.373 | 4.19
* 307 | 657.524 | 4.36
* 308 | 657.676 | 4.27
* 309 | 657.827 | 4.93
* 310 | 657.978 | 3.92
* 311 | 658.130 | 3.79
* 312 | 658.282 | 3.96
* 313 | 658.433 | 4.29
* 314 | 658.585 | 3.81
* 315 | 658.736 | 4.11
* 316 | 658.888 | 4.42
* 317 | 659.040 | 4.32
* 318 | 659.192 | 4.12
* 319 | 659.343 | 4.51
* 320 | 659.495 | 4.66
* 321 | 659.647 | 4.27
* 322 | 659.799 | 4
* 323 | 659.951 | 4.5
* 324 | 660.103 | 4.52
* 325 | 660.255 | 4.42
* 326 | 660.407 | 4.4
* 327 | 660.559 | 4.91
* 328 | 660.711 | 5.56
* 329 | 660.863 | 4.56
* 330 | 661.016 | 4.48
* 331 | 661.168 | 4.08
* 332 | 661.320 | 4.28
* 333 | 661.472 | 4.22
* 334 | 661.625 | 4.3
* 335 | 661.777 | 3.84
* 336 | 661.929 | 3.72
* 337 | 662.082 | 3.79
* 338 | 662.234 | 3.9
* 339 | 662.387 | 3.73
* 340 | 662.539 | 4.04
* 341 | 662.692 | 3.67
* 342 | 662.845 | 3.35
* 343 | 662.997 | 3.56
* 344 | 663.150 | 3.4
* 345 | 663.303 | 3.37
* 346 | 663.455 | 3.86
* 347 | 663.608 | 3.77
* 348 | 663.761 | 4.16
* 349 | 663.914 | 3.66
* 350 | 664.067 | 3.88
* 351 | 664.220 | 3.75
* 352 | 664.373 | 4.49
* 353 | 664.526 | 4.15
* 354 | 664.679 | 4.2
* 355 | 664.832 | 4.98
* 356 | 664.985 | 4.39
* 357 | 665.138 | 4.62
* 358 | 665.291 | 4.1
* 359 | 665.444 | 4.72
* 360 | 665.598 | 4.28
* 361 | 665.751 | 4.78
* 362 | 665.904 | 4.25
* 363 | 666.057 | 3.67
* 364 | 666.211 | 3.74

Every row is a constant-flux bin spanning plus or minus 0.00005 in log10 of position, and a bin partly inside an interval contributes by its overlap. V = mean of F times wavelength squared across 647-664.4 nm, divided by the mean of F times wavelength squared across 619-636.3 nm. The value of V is 1.88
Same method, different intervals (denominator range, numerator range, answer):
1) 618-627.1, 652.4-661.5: 2.15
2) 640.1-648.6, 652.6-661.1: 1.32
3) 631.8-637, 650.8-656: 1.83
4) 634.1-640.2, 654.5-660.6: 1.75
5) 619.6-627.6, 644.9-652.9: 2.07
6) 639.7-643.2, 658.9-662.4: 1.99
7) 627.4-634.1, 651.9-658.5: 1.54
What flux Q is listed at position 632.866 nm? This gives 3.91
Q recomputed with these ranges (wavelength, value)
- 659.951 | 4.5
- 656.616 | 3.6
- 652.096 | 3.98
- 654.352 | 4.05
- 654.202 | 3.81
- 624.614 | 2.48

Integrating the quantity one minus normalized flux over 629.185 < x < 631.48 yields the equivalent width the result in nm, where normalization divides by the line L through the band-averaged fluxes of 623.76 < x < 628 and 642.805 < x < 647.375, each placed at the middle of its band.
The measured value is -0.12 nm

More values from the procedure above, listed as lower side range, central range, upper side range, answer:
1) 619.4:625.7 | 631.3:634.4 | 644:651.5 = -0.234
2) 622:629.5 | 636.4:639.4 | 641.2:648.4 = 0.092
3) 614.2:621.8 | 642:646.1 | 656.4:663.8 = -0.184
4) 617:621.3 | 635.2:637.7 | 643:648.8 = 0.928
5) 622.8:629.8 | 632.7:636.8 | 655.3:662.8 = 0.835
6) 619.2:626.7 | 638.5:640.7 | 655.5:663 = 0.119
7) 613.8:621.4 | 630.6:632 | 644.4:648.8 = -0.127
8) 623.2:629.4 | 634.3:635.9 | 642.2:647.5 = 0.723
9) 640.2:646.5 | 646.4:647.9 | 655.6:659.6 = -0.331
